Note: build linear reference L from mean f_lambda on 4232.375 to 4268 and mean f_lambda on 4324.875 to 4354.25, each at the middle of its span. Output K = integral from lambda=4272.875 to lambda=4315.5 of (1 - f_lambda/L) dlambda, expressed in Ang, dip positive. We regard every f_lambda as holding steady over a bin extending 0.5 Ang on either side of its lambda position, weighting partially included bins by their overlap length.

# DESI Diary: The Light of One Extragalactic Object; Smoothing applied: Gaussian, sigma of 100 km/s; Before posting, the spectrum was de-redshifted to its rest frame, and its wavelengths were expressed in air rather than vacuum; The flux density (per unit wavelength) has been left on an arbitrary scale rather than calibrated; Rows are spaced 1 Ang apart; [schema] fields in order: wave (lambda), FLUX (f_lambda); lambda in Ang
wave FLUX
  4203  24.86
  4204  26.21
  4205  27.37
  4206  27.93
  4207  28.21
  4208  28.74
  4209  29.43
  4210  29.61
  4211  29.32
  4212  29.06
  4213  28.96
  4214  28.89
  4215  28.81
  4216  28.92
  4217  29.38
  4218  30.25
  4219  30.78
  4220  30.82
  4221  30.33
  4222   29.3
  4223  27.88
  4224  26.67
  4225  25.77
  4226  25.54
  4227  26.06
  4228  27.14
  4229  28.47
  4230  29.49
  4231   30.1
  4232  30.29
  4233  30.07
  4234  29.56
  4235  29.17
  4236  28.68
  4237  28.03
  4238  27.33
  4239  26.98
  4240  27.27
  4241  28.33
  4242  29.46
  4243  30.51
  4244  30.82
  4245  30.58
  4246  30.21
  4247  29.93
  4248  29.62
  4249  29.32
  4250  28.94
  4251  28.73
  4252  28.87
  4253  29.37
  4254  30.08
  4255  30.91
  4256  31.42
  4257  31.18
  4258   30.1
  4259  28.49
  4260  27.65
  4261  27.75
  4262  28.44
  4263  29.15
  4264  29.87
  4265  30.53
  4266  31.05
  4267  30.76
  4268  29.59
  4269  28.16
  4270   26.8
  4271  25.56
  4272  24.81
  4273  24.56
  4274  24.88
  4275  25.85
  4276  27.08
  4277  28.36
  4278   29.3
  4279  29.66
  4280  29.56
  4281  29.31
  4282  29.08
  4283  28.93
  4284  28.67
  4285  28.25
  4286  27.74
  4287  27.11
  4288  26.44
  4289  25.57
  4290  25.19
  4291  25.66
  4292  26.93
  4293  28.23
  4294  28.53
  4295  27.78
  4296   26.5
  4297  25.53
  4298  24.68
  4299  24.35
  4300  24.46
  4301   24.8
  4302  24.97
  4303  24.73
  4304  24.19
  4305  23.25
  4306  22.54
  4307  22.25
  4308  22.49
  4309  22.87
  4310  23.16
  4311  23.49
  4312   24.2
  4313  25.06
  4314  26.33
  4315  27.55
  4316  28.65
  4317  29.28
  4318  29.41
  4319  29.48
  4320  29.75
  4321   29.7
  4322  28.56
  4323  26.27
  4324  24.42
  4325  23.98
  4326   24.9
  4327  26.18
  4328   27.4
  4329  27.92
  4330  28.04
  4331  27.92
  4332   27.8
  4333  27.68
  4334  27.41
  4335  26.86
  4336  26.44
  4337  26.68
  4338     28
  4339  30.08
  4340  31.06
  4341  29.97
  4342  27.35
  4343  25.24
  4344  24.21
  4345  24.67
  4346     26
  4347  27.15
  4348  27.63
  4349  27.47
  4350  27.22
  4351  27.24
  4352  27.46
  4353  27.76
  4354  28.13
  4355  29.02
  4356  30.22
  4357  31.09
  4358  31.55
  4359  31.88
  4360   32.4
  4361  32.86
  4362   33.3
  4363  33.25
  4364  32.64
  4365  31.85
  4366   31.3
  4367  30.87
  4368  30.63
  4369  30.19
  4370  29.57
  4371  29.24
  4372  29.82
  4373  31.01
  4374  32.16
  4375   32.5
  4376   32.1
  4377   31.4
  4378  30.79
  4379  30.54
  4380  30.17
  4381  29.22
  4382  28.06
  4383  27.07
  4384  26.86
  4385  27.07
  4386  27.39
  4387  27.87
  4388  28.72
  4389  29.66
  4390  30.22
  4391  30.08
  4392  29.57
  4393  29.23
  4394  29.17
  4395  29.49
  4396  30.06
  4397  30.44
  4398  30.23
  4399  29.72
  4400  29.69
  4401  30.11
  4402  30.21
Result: 3.4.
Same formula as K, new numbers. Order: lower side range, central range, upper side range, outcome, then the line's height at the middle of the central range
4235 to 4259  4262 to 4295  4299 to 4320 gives -0.67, 27.3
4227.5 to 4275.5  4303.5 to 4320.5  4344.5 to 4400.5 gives 2.18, 29.3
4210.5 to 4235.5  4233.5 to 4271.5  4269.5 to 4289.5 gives -1.51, 28.1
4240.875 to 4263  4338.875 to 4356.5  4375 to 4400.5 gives 1.13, 29.5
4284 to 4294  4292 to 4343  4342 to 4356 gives 1.00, 27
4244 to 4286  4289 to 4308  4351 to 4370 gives 2.78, 29.5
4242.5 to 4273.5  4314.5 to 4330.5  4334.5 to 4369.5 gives 0.85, 29.1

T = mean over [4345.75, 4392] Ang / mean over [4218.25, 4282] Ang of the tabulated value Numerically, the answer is 1.04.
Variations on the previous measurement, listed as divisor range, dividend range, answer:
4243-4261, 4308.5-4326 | 0.89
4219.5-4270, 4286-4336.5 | 0.90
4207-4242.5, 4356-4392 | 1.06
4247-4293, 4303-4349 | 0.93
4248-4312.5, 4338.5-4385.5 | 1.09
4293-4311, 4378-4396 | 1.18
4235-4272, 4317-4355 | 0.94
